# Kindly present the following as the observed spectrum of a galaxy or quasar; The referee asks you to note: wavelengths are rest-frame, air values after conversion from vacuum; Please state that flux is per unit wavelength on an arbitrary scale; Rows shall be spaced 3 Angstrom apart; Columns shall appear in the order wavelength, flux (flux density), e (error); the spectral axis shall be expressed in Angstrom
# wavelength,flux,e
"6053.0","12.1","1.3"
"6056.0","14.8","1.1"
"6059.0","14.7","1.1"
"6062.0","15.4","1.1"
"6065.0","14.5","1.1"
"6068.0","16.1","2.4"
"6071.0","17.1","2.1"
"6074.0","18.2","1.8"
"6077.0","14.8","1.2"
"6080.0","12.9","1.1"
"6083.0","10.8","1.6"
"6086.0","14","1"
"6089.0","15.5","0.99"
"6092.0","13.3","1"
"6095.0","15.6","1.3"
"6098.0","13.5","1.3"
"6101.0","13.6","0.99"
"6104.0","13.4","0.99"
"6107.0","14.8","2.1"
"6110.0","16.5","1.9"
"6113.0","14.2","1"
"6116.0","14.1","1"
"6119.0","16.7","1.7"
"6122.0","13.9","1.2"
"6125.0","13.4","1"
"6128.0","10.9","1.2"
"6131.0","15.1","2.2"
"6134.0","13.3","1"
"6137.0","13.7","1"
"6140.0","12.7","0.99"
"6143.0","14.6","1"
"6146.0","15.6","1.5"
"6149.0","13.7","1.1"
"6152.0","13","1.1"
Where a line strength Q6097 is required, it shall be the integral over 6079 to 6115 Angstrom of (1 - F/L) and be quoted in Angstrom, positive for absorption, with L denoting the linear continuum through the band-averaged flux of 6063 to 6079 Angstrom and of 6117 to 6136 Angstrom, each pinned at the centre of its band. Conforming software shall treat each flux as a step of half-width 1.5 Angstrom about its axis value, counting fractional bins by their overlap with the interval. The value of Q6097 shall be 2.3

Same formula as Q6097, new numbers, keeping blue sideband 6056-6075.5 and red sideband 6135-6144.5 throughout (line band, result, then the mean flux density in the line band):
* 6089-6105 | 1.0 Angstrom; 14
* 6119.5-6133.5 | 0.5 Angstrom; 13.6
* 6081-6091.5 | 1.3 Angstrom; 13.4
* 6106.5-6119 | -0.6 Angstrom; 15.1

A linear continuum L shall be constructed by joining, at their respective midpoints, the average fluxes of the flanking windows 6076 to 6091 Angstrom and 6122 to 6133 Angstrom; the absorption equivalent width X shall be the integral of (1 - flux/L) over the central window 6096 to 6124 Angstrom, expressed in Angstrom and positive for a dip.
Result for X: -2.42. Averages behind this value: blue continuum 13.6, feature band 14.5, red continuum 13.2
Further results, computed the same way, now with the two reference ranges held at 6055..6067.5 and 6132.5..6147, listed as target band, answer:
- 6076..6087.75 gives 1.26 Angstrom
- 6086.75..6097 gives -0.09 Angstrom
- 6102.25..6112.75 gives -0.32 Angstrom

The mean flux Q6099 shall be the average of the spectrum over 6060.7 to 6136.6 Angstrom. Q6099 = 14.5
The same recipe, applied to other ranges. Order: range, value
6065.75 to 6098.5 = 14.7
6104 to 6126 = 14.7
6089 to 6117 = 14.4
